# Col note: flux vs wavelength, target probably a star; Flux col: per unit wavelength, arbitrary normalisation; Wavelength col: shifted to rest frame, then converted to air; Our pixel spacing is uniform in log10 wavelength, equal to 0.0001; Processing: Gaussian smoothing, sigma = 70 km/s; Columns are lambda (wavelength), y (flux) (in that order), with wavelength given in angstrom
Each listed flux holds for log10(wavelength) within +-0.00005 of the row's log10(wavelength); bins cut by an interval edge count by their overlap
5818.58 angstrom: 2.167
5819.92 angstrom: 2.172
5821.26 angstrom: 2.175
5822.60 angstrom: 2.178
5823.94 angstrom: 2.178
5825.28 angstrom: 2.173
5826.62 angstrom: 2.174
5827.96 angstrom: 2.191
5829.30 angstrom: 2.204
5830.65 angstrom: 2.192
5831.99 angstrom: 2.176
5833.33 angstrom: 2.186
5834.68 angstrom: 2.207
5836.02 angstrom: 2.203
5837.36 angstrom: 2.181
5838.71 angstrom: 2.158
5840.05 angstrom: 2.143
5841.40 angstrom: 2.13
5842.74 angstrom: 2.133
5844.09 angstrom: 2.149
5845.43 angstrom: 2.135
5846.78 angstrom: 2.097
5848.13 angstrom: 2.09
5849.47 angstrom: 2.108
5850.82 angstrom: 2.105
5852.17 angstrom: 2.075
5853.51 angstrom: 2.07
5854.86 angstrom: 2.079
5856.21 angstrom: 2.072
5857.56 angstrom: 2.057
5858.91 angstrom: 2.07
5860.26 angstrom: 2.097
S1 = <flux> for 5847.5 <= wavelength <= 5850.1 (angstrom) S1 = 2.1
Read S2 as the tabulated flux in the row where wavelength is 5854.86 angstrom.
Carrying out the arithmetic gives 2.079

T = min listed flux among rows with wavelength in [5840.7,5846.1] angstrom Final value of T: 2.13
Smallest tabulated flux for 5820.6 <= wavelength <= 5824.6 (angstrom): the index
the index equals 2.175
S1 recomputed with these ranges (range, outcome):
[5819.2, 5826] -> 2.18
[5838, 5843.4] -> 2.14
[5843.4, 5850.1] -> 2.12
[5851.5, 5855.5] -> 2.08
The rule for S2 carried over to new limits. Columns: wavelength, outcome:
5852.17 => 2.075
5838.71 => 2.158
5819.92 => 2.172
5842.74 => 2.133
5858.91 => 2.07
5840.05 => 2.143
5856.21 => 2.072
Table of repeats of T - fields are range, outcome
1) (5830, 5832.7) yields 2.176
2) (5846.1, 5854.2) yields 2.07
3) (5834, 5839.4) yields 2.158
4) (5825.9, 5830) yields 2.174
